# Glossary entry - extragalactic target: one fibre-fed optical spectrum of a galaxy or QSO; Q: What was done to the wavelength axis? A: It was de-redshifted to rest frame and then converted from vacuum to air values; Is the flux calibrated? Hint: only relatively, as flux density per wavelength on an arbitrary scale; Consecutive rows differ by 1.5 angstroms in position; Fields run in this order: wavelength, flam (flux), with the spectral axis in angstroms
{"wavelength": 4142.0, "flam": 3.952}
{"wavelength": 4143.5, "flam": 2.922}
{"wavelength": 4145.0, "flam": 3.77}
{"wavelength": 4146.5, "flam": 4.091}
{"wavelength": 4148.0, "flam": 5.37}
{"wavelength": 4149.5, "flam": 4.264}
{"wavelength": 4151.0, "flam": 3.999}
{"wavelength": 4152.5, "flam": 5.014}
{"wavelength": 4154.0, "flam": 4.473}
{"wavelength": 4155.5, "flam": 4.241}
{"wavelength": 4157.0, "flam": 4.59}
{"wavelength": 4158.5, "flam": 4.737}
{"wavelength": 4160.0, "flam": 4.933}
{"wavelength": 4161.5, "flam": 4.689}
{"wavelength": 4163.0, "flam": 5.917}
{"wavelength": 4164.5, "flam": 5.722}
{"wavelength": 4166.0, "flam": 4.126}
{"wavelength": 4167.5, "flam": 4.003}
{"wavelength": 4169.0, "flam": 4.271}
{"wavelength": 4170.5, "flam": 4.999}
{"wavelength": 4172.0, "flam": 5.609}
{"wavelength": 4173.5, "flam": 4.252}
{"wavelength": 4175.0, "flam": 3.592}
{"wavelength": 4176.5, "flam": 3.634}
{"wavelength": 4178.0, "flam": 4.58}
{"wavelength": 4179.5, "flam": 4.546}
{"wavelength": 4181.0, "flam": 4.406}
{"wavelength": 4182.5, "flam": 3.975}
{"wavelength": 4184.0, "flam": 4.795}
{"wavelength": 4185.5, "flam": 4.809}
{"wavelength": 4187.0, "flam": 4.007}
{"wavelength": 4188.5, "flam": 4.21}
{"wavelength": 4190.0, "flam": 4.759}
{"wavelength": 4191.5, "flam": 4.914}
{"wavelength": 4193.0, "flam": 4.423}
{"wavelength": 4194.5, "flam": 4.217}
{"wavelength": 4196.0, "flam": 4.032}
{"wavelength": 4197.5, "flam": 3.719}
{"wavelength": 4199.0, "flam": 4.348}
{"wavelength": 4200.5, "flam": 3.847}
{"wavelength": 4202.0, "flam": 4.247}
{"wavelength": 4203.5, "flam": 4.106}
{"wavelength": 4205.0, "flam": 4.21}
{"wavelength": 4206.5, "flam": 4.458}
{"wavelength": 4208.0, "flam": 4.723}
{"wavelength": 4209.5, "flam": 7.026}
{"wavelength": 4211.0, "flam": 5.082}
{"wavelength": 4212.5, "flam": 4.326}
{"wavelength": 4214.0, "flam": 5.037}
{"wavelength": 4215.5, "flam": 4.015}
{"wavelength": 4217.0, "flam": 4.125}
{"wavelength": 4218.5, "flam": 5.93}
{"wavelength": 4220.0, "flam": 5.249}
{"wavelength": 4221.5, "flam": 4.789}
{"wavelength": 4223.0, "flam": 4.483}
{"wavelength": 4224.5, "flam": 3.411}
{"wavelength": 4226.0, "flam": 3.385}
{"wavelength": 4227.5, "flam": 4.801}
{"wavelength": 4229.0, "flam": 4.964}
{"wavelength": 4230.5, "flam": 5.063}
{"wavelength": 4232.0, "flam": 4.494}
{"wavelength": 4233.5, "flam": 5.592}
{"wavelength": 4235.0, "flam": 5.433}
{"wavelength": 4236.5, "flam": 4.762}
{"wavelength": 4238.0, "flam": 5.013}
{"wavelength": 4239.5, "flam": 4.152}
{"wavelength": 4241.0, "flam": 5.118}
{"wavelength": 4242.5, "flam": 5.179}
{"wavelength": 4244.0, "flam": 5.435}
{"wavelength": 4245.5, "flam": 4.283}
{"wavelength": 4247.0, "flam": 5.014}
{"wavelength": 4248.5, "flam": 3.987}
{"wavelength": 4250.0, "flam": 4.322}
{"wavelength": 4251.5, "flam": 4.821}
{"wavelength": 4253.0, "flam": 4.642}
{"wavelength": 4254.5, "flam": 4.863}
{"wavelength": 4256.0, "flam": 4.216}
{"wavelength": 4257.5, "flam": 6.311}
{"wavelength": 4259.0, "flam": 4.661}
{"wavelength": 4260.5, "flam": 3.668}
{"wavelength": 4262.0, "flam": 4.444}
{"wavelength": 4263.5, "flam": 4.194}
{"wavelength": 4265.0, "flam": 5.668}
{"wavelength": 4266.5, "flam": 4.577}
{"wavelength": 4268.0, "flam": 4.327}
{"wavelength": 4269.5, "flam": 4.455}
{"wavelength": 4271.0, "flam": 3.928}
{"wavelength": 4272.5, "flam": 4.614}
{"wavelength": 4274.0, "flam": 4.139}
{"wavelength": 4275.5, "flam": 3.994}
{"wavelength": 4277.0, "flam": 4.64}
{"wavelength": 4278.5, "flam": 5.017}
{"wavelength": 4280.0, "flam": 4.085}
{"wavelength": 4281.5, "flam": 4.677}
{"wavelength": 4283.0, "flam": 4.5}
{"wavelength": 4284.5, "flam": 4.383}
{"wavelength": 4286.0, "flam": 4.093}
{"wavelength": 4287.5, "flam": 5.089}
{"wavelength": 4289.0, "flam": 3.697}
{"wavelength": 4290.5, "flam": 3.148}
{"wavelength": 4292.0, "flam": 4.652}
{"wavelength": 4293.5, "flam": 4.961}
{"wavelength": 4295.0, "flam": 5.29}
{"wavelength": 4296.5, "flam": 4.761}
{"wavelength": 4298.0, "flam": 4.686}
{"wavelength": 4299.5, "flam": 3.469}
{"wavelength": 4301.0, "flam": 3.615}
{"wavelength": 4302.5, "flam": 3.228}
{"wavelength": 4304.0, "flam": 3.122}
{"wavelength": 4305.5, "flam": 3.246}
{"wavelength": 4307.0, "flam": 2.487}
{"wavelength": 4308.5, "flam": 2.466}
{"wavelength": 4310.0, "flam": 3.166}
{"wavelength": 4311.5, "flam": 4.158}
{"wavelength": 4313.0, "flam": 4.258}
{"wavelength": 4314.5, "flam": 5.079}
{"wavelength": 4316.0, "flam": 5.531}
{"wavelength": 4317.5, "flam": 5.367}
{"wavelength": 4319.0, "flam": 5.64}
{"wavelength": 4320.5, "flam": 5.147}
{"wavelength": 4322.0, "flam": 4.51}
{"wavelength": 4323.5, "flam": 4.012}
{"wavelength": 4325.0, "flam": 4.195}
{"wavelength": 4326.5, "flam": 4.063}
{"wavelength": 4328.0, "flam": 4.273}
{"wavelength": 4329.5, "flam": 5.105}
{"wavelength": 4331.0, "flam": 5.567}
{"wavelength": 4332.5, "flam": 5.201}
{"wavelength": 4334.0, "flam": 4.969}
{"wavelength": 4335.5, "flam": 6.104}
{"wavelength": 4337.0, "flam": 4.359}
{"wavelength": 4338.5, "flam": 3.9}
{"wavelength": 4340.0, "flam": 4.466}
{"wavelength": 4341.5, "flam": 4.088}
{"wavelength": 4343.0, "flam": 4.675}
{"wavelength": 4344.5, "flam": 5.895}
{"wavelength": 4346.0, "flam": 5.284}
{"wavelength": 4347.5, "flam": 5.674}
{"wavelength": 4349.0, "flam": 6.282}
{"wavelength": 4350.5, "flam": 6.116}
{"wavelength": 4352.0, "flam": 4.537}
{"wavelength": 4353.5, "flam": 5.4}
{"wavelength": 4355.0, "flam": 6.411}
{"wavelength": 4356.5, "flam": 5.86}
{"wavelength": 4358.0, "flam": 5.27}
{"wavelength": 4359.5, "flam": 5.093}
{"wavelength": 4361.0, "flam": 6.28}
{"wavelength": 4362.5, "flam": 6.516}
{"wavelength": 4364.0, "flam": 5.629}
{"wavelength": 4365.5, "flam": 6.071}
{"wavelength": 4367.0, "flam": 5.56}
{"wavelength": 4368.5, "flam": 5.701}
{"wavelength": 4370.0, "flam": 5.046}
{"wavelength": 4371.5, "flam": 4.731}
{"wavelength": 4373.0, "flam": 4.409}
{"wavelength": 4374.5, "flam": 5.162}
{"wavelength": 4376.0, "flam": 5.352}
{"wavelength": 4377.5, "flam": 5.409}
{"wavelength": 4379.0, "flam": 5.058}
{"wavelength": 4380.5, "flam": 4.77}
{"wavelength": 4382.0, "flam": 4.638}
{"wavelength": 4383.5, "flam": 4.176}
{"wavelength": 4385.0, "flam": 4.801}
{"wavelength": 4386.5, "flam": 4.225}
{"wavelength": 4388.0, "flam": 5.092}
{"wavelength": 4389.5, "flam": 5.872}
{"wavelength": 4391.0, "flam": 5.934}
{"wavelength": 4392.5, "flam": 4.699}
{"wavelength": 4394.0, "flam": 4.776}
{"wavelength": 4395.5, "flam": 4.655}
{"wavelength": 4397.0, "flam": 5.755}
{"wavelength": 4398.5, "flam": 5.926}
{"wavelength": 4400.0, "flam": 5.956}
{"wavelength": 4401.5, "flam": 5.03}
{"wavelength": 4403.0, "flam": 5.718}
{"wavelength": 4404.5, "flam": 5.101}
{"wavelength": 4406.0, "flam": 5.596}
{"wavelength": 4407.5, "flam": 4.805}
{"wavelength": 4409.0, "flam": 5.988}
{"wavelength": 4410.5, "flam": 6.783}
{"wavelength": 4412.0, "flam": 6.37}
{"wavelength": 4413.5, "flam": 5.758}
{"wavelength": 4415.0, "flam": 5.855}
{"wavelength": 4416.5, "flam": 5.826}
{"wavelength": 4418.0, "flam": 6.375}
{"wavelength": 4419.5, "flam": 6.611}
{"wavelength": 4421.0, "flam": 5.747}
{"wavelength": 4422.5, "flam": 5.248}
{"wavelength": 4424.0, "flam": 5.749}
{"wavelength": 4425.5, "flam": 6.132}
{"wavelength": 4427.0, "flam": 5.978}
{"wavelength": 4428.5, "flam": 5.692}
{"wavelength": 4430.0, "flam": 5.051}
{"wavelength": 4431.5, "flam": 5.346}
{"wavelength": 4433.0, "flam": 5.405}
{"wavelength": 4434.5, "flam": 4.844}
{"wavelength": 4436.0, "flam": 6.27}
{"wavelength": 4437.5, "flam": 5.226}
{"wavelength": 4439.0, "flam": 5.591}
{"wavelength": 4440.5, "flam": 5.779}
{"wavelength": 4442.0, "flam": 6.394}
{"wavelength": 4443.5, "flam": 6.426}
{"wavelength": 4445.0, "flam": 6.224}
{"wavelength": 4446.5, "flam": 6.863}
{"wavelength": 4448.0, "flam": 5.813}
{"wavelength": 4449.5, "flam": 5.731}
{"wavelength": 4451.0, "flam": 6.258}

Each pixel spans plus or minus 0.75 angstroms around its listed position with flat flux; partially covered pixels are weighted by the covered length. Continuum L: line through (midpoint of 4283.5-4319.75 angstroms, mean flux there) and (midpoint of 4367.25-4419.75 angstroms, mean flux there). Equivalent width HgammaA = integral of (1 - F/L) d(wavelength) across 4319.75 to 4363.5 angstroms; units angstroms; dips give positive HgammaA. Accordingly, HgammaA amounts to -4.3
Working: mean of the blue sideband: 4.15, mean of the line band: 5.15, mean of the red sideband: 5.36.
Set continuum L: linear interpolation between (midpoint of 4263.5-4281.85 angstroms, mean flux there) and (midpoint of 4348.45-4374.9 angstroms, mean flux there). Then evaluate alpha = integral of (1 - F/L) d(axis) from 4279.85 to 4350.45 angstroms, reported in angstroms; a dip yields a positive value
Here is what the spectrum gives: 7.2 angstroms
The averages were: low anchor 4.49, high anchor 5.56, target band 4.5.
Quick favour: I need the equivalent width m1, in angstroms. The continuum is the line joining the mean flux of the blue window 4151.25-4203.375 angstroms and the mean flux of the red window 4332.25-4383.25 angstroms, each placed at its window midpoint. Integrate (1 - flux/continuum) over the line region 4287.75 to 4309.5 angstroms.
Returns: 5.3 angstroms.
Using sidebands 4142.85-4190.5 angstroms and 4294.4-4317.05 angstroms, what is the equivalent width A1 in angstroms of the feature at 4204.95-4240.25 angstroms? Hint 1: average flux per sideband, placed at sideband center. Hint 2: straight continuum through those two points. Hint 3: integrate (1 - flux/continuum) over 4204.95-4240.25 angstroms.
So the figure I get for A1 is -4.4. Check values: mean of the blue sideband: 4.48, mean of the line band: 4.78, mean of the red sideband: 3.91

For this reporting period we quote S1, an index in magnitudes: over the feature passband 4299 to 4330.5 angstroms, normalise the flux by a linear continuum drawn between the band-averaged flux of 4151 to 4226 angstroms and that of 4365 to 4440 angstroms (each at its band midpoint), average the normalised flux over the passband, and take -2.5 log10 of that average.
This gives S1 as 0.23 mag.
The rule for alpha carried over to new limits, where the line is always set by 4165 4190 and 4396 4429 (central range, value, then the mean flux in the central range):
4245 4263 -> 0.93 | 4.6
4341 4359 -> -0.13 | 5.47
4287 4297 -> 1.16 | 4.49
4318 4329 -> 1.44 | 4.58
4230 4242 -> -0.54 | 4.96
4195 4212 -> 0.11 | 4.52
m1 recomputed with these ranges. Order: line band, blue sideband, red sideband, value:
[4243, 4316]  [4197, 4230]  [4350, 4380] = 9.29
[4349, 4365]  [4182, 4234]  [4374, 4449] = -1.37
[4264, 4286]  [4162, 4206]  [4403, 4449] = 2.08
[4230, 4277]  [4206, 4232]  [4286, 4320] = -1.88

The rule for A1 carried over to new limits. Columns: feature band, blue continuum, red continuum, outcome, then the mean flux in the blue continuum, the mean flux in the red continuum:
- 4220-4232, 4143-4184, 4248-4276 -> 0.1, 4.49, 4.53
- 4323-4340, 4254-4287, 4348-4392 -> 1.1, 4.52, 5.36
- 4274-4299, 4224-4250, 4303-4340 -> 0.4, 4.71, 4.41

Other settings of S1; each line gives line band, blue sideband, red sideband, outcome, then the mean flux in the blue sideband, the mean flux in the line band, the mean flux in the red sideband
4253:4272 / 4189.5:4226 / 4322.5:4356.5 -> 0.031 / 4.54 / 4.61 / 5.04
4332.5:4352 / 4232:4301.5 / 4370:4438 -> -0.019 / 4.58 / 5.13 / 5.42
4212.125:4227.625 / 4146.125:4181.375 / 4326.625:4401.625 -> 0.064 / 4.59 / 4.5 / 5.23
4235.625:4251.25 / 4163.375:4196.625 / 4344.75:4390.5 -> 0.007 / 4.47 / 4.74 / 5.36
